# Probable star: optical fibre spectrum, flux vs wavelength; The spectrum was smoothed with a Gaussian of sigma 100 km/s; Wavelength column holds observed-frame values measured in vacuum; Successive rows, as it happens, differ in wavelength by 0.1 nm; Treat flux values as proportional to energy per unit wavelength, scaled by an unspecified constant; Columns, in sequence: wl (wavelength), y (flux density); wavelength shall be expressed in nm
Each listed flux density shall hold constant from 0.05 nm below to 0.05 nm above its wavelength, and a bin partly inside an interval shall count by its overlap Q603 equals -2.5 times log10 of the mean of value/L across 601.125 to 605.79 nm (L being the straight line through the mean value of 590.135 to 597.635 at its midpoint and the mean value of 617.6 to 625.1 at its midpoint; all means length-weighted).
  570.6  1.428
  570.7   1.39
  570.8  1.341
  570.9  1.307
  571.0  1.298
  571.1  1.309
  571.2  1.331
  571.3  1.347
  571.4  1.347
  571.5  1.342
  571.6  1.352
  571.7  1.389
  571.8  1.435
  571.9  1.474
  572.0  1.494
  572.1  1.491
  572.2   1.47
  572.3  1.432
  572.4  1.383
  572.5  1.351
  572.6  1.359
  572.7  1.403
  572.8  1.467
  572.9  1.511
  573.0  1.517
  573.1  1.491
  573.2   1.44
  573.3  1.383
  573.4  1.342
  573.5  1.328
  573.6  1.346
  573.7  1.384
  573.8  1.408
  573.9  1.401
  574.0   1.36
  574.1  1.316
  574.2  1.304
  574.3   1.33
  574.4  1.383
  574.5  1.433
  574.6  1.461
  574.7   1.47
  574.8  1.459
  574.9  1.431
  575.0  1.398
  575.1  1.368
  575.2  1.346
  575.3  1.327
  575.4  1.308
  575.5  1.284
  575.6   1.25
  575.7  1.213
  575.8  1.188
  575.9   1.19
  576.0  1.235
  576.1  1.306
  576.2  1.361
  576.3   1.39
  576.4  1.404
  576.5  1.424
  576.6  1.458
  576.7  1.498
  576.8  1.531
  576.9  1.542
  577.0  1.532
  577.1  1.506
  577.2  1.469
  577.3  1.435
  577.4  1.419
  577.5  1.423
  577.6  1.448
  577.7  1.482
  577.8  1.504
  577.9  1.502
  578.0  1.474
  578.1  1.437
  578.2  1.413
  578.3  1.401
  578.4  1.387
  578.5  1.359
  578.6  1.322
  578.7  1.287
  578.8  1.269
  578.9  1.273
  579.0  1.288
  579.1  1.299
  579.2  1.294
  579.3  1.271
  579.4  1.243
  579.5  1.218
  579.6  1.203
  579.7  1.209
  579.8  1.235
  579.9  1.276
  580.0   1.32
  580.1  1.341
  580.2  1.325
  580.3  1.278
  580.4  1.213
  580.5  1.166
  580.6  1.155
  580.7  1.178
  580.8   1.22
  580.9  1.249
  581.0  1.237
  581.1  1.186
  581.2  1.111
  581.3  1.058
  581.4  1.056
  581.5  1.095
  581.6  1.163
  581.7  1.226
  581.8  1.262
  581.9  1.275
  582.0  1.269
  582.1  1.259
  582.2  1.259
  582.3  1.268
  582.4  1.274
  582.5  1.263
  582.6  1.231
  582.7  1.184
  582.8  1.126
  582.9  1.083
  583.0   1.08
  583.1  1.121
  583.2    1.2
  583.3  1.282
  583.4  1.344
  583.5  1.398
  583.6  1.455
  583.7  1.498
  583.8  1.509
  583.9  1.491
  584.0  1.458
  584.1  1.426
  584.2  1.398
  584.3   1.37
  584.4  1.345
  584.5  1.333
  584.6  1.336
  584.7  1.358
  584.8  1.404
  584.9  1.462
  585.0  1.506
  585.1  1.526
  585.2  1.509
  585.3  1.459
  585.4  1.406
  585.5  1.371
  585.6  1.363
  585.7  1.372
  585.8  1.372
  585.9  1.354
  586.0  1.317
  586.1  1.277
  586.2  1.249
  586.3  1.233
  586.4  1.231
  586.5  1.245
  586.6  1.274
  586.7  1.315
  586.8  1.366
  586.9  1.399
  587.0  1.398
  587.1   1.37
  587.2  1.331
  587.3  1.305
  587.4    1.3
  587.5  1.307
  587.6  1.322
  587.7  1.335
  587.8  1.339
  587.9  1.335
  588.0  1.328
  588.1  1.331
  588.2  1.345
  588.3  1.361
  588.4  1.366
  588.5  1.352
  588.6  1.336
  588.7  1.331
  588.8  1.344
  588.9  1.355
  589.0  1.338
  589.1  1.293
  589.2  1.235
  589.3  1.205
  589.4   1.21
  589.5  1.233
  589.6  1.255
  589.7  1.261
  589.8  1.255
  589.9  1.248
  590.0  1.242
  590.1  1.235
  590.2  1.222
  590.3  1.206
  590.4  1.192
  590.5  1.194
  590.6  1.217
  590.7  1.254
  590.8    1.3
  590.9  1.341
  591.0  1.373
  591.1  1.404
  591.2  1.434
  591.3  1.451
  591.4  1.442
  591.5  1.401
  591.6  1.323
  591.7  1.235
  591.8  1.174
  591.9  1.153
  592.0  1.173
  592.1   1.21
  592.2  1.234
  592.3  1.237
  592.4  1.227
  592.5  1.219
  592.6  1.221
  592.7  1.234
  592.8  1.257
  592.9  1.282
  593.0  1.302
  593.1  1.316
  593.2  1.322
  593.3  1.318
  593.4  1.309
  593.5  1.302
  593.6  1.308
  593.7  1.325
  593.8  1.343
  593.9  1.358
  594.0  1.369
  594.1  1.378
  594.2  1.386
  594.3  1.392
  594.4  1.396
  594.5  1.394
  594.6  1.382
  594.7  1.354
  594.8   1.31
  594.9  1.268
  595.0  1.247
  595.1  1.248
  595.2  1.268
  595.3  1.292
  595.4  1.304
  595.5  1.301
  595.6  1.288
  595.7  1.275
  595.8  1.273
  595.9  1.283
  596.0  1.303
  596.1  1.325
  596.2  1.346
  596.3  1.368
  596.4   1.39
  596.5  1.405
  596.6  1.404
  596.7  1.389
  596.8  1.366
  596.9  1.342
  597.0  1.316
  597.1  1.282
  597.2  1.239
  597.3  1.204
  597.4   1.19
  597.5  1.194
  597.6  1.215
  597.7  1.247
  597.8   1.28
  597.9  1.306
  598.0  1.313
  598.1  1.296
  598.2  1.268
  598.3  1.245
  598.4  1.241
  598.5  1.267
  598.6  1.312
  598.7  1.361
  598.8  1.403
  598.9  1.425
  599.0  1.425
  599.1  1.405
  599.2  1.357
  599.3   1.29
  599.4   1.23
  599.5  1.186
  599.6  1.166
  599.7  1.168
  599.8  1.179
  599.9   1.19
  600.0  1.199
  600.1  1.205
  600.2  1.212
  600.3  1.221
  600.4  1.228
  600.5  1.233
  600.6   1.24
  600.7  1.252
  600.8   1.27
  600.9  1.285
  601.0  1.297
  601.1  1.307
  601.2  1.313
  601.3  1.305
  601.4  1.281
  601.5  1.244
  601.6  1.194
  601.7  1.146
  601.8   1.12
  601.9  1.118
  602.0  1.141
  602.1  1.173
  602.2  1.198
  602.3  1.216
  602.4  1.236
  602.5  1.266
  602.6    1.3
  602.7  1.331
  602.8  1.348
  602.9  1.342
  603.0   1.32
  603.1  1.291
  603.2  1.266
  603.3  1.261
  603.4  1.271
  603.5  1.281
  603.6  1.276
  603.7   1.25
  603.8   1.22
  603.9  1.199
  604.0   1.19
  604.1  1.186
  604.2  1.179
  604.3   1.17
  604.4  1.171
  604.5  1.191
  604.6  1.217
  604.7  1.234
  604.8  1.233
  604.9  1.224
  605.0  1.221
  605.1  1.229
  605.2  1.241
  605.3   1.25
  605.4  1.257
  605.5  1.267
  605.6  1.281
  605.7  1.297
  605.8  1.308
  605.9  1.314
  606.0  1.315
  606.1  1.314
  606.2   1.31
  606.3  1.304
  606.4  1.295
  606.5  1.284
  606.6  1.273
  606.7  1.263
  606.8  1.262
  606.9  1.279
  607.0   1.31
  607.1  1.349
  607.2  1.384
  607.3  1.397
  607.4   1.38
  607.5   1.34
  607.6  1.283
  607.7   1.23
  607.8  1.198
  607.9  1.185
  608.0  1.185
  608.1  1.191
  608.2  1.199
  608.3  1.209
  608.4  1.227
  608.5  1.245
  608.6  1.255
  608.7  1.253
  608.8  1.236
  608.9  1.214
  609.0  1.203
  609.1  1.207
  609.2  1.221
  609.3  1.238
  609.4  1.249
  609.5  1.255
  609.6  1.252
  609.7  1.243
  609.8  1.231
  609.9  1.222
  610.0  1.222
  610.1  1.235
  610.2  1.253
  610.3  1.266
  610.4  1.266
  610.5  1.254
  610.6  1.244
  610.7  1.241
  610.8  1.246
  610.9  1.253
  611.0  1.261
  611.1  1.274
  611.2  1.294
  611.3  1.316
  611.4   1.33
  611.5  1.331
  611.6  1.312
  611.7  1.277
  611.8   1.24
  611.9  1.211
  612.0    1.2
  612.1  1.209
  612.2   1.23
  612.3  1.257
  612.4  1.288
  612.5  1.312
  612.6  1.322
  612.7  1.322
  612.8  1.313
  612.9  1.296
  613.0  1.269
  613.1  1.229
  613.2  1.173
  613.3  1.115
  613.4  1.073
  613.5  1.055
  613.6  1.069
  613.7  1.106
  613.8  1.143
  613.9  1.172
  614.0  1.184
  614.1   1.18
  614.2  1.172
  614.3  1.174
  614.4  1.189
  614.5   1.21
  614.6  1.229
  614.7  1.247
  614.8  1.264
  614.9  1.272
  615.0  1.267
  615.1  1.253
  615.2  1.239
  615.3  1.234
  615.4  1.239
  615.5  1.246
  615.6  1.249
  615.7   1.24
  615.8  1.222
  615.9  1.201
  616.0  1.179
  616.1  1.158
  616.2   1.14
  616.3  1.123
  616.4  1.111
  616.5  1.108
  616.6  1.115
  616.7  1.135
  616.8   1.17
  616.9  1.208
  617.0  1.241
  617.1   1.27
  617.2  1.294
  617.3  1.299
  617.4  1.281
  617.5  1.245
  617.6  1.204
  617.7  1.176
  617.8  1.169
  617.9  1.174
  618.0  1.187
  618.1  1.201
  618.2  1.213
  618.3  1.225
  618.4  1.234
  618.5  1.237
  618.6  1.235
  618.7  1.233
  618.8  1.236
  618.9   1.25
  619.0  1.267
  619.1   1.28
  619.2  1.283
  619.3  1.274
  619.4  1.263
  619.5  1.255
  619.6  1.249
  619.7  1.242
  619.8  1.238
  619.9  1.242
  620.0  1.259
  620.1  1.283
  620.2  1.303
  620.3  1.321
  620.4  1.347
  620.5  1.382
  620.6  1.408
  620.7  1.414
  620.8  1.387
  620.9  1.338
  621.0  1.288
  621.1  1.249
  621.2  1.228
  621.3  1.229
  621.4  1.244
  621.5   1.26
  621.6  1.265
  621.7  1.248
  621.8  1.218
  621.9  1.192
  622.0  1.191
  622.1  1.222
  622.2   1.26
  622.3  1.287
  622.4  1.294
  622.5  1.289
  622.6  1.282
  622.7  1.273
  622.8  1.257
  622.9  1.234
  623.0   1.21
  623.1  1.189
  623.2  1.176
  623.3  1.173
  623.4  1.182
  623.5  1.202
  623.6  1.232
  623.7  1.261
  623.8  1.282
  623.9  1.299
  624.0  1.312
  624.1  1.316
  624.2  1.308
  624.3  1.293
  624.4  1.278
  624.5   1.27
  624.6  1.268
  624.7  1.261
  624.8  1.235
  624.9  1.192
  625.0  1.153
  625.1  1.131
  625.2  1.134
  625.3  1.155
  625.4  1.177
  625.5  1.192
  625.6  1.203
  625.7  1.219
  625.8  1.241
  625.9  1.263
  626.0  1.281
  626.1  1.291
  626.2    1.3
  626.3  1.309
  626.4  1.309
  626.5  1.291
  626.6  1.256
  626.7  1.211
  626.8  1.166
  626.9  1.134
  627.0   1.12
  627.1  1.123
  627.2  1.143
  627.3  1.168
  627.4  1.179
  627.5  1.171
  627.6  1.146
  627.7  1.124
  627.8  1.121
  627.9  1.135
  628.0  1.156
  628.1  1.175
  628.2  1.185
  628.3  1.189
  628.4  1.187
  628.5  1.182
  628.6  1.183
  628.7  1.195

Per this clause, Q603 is 0.04 mag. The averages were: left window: 1.3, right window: 1.25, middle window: 1.24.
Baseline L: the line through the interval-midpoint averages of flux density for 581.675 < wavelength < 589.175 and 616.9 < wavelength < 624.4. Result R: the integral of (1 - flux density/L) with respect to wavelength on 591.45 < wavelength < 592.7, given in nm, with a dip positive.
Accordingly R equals 0.08 nm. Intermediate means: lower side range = 1.33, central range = 1.23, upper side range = 1.26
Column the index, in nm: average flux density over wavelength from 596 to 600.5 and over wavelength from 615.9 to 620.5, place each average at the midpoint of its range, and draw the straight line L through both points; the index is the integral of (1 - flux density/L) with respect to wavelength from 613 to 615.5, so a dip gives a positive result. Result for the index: 0.10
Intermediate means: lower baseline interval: 1.29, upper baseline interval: 1.23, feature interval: 1.19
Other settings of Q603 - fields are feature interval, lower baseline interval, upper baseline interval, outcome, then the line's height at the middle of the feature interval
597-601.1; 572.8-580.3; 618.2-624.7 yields 0.04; 1.32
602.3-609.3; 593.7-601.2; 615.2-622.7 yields 0.01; 1.28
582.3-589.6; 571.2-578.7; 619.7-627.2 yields 0.03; 1.36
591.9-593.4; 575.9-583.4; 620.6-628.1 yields 0.02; 1.28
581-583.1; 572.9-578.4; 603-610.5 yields 0.16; 1.37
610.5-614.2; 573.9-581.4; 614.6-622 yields 0.02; 1.26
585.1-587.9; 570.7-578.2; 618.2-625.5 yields 0.02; 1.36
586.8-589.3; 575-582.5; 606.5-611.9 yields -0.03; 1.29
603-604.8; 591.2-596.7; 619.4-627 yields 0.05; 1.29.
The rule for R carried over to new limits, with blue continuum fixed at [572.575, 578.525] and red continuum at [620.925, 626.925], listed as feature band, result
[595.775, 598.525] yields 0.07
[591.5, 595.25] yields 0.13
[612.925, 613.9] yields 0.10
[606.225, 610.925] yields 0.13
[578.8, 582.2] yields 0.38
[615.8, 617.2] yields 0.10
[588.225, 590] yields 0.08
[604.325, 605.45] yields 0.07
